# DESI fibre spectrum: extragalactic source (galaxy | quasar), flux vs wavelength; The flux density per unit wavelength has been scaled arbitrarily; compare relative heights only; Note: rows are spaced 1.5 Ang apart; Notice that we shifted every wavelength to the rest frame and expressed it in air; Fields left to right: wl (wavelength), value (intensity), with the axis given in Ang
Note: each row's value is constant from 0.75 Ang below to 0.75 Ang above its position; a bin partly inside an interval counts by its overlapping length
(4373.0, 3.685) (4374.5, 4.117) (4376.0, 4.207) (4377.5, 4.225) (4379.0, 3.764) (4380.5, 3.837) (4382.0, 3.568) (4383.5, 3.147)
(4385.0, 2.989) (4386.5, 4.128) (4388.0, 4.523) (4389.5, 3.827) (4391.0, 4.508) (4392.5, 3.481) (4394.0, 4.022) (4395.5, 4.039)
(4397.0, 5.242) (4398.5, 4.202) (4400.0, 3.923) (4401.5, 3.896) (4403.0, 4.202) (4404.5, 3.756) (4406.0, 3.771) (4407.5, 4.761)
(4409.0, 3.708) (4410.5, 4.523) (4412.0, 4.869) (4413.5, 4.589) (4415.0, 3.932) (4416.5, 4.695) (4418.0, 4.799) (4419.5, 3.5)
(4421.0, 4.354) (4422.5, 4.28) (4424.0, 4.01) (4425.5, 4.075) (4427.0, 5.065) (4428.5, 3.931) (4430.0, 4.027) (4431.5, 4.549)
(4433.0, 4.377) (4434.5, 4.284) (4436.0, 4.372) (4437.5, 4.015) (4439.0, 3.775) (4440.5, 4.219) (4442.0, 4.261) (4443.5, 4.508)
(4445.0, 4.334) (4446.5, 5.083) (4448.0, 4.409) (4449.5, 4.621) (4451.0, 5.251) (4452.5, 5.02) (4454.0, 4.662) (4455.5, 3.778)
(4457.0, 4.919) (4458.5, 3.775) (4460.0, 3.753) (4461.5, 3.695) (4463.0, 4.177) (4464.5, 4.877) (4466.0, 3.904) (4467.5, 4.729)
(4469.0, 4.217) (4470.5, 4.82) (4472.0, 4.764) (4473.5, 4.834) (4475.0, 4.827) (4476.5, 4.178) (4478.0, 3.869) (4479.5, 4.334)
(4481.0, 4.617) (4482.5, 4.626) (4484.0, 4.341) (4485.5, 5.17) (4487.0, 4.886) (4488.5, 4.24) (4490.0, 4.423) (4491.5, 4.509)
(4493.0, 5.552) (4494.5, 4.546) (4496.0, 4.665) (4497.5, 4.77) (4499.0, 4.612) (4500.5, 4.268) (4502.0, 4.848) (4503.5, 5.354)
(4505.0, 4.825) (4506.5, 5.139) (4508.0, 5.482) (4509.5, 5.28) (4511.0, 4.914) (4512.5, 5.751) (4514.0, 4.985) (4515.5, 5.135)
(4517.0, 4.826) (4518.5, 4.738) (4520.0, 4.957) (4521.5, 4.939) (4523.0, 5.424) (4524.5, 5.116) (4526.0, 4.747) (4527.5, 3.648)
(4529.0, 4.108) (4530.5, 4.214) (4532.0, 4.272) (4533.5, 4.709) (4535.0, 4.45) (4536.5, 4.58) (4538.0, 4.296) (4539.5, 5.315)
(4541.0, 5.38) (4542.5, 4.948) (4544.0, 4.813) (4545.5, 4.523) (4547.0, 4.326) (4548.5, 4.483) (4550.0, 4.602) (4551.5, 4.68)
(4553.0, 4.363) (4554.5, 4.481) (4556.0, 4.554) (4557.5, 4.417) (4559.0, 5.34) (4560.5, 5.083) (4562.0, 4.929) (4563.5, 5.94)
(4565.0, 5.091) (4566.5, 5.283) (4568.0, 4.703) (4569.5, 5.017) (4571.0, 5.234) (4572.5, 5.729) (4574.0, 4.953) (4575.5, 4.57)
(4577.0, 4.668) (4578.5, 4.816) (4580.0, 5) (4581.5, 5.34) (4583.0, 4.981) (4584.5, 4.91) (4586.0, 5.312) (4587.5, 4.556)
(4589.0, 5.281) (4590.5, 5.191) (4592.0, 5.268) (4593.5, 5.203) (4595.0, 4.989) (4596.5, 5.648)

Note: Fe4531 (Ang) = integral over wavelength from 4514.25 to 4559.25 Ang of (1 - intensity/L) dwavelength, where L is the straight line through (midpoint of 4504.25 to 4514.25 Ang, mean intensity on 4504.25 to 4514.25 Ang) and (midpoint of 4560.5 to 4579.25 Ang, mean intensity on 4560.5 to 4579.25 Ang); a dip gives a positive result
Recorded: 4.1 Ang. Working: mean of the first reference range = 5.21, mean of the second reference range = 5.08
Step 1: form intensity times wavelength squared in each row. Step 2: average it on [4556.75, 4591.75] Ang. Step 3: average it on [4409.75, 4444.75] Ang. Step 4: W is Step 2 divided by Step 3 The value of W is 1.3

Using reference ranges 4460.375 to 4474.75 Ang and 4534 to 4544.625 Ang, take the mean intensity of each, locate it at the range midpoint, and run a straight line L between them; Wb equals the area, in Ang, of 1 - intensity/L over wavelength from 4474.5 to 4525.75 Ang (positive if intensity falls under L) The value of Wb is -2.3 Ang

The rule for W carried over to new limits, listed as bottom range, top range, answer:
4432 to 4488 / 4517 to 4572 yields 1.12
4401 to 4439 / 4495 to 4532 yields 1.19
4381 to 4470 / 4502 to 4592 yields 1.22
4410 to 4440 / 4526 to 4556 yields 1.11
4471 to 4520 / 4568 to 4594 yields 1.09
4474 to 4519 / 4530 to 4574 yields 1.03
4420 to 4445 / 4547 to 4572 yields 1.21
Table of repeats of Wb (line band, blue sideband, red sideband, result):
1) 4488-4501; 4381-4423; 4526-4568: -0.4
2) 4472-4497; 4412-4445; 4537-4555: -0.7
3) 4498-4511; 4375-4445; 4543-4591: -1.0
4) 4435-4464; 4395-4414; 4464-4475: 0.9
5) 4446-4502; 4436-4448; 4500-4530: 0.6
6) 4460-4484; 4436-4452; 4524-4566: 0.6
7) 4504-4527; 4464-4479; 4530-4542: -2.3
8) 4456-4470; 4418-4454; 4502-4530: 1.0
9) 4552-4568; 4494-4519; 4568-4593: 0.3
